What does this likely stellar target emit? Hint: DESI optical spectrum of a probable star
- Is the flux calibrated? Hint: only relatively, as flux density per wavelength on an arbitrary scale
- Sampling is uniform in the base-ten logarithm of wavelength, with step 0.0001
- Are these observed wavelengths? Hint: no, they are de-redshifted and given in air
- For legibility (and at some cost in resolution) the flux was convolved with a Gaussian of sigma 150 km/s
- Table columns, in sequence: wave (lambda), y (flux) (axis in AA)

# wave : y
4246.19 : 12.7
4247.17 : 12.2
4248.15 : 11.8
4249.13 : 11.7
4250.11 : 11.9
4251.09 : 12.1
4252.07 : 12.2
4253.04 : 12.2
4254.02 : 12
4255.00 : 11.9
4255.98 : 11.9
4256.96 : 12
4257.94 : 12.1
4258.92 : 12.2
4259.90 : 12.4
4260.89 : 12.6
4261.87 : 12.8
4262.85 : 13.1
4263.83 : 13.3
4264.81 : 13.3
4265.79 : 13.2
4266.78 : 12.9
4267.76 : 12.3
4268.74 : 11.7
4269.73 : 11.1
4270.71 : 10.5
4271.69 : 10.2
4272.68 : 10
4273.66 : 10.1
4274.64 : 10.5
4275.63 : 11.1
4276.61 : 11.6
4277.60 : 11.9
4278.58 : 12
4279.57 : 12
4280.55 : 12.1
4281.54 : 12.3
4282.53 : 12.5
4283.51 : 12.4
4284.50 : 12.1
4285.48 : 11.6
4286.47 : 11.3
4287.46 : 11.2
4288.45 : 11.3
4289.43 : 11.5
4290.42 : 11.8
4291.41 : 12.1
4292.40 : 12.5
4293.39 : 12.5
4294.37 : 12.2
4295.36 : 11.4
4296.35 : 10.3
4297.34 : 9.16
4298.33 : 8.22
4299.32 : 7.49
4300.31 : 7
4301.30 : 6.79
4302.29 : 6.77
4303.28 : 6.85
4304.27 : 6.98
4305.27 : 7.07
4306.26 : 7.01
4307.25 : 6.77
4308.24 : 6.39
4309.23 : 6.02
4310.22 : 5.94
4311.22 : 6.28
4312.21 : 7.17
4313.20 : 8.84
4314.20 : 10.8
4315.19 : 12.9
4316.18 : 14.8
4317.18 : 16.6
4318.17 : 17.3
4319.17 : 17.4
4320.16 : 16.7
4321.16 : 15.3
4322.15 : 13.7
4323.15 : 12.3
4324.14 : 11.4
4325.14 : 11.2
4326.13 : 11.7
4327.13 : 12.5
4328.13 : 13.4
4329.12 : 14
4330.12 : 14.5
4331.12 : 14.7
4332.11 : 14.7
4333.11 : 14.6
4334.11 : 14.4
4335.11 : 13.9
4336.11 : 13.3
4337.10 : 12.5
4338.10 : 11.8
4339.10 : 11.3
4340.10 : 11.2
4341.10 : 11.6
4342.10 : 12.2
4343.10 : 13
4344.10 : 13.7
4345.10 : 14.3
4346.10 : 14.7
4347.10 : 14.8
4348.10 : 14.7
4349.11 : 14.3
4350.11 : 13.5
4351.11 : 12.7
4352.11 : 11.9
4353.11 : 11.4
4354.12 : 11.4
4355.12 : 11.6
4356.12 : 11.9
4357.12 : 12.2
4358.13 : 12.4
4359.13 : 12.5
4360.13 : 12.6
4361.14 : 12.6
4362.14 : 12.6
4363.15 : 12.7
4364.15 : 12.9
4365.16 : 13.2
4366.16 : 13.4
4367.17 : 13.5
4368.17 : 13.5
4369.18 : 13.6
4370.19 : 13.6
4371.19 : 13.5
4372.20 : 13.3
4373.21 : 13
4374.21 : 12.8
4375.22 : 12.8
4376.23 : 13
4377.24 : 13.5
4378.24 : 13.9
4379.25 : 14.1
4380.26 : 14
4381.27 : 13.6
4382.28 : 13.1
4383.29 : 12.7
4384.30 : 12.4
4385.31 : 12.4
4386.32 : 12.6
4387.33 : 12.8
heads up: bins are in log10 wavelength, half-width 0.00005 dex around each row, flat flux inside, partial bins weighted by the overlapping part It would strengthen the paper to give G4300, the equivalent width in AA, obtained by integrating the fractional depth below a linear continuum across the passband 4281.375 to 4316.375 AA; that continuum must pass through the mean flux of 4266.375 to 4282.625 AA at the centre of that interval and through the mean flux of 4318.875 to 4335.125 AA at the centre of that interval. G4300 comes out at 8.0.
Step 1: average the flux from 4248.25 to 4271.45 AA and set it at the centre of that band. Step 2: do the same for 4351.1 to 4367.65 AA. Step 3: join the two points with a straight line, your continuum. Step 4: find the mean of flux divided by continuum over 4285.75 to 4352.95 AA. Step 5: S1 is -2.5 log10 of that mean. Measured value 0.06 mag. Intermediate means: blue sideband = 12.2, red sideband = 12.4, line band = 11.6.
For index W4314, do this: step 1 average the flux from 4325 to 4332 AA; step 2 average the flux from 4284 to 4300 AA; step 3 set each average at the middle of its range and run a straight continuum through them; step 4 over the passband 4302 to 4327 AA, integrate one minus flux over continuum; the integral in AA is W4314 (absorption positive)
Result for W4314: 3.8 AA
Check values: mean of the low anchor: 11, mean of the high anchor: 13.3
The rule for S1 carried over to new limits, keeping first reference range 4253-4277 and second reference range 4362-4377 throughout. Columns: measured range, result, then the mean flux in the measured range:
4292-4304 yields 0.31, 9.2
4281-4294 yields 0.02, 11.9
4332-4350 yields -0.04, 13.4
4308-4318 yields 0.25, 9.91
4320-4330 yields -0.04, 13.1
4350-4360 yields 0.08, 12.1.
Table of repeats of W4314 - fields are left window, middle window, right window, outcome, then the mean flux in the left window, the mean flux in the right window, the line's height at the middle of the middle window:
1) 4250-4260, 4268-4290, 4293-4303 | -2.18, 12.1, 9.1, 10.4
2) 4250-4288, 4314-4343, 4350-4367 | -3.08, 11.9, 12.4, 12.3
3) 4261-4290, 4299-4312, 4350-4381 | 5.82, 11.8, 12.9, 12.2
